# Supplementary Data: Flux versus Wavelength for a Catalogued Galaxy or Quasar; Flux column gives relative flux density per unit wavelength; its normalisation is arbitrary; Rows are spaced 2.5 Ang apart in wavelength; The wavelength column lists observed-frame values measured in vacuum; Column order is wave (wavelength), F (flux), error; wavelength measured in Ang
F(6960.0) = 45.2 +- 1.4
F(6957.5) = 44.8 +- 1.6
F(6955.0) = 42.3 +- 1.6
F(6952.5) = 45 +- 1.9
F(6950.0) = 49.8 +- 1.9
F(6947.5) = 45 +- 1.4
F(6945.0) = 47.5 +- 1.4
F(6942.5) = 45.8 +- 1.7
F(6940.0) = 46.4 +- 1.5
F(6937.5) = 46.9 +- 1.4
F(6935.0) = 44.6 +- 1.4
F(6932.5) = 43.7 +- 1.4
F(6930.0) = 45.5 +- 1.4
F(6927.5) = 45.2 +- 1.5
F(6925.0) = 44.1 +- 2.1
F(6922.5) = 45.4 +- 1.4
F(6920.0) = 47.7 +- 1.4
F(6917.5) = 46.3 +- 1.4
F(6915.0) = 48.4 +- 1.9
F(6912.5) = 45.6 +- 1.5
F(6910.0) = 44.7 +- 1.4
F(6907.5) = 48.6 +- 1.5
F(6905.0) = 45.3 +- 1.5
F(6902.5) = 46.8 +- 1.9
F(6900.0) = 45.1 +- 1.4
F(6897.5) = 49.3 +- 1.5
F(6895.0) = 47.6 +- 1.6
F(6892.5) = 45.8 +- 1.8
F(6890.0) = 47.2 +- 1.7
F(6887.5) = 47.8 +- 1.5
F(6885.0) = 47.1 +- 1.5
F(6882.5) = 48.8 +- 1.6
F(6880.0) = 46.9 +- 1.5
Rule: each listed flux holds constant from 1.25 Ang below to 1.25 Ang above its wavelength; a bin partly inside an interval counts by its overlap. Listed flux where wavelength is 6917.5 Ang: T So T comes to 46.3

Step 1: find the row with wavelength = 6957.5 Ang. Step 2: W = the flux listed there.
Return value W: 44.8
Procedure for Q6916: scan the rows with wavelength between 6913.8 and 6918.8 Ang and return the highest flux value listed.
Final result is 48.4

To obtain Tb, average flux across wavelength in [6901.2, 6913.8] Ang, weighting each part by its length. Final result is 46.2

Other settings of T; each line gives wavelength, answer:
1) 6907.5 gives 48.6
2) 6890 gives 47.2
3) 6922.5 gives 45.4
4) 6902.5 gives 46.8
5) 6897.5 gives 49.3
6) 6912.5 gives 45.6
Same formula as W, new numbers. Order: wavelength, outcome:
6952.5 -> 45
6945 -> 47.5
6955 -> 42.3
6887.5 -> 47.8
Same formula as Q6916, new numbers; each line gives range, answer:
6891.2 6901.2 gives 49.3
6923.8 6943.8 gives 46.9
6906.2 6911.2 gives 48.6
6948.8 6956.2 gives 49.8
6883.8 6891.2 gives 47.8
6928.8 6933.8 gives 45.5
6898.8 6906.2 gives 46.8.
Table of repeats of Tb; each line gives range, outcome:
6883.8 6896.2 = 47.1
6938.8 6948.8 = 46.2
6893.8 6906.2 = 46.8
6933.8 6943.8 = 45.9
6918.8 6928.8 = 45.6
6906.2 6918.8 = 46.7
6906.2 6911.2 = 46.7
